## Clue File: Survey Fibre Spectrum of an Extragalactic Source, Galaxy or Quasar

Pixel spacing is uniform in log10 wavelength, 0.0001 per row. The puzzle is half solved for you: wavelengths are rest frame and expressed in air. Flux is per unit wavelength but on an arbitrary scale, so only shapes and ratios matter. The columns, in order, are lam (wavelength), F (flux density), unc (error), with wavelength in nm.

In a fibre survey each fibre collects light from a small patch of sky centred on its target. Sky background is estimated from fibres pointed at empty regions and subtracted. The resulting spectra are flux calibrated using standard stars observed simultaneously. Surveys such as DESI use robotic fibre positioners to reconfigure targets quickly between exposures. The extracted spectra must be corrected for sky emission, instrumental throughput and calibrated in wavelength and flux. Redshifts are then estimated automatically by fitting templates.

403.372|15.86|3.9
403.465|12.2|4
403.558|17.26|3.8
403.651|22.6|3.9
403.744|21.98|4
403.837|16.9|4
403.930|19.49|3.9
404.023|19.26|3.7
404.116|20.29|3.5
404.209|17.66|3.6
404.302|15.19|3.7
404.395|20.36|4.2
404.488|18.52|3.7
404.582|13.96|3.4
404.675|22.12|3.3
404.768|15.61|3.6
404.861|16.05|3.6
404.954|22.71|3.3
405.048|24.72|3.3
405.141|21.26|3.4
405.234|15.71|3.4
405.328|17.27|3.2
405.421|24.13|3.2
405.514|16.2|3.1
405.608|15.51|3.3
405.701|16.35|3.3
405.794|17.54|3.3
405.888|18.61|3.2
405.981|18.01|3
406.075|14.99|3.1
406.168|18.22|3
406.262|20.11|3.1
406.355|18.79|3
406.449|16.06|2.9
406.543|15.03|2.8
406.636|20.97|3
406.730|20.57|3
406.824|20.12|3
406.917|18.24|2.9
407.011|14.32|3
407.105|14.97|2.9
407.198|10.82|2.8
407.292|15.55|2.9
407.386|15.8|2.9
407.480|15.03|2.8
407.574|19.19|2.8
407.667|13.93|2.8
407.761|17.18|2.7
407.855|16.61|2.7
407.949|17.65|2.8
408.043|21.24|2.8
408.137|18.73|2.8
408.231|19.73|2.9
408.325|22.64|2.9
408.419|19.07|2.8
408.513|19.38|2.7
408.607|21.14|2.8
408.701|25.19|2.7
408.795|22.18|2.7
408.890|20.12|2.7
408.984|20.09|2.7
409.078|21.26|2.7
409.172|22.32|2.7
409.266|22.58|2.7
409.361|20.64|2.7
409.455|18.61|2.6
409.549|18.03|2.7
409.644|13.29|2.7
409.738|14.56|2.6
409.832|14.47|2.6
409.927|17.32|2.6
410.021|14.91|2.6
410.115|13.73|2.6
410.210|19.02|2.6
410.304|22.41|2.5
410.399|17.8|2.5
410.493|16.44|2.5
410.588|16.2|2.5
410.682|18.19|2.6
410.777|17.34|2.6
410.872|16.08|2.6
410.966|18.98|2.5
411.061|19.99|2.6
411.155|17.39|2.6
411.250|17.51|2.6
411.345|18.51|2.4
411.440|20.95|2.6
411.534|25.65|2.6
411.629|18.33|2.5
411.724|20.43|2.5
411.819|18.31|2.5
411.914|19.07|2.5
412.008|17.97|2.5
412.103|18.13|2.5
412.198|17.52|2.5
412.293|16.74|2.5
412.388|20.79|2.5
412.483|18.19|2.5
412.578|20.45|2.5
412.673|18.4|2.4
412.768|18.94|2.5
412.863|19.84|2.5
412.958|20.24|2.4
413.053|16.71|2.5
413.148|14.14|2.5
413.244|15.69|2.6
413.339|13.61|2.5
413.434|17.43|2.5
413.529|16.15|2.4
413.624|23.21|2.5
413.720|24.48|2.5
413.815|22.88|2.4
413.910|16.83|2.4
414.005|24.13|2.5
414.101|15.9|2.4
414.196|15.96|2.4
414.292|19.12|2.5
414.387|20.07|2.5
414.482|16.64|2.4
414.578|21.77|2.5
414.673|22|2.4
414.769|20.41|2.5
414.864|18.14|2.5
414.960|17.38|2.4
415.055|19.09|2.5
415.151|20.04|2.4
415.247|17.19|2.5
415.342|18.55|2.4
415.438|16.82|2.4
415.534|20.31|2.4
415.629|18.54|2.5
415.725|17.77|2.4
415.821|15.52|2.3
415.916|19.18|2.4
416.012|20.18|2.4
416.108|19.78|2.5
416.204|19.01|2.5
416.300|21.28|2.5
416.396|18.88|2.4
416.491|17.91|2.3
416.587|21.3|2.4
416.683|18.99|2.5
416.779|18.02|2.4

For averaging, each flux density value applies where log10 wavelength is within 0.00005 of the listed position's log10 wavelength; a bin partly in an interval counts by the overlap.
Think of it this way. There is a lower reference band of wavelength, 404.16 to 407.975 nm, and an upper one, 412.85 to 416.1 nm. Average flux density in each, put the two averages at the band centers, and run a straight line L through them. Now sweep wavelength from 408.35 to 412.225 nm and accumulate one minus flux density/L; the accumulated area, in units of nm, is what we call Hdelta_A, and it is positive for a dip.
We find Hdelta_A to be -0.15 nm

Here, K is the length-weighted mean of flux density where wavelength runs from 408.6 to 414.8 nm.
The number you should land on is 18.8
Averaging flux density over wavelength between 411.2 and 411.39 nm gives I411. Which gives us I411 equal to 17.9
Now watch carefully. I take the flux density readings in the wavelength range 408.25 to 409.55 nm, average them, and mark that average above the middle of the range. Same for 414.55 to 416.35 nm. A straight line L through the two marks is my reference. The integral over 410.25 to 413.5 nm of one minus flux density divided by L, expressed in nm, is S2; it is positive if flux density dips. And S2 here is 0.29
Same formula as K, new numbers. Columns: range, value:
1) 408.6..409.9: 19.5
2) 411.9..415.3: 18.8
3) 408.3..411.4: 18.7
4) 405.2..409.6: 18.4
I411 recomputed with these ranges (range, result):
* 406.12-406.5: 18.2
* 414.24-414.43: 19.5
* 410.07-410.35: 18.4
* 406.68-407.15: 17.7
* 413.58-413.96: 21.9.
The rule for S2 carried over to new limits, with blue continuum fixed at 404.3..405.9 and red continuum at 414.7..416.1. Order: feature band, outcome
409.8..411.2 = 0.09 nm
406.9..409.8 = 0.03 nm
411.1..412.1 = -0.04 nm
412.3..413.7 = 0.03 nm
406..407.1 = 0.04 nm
